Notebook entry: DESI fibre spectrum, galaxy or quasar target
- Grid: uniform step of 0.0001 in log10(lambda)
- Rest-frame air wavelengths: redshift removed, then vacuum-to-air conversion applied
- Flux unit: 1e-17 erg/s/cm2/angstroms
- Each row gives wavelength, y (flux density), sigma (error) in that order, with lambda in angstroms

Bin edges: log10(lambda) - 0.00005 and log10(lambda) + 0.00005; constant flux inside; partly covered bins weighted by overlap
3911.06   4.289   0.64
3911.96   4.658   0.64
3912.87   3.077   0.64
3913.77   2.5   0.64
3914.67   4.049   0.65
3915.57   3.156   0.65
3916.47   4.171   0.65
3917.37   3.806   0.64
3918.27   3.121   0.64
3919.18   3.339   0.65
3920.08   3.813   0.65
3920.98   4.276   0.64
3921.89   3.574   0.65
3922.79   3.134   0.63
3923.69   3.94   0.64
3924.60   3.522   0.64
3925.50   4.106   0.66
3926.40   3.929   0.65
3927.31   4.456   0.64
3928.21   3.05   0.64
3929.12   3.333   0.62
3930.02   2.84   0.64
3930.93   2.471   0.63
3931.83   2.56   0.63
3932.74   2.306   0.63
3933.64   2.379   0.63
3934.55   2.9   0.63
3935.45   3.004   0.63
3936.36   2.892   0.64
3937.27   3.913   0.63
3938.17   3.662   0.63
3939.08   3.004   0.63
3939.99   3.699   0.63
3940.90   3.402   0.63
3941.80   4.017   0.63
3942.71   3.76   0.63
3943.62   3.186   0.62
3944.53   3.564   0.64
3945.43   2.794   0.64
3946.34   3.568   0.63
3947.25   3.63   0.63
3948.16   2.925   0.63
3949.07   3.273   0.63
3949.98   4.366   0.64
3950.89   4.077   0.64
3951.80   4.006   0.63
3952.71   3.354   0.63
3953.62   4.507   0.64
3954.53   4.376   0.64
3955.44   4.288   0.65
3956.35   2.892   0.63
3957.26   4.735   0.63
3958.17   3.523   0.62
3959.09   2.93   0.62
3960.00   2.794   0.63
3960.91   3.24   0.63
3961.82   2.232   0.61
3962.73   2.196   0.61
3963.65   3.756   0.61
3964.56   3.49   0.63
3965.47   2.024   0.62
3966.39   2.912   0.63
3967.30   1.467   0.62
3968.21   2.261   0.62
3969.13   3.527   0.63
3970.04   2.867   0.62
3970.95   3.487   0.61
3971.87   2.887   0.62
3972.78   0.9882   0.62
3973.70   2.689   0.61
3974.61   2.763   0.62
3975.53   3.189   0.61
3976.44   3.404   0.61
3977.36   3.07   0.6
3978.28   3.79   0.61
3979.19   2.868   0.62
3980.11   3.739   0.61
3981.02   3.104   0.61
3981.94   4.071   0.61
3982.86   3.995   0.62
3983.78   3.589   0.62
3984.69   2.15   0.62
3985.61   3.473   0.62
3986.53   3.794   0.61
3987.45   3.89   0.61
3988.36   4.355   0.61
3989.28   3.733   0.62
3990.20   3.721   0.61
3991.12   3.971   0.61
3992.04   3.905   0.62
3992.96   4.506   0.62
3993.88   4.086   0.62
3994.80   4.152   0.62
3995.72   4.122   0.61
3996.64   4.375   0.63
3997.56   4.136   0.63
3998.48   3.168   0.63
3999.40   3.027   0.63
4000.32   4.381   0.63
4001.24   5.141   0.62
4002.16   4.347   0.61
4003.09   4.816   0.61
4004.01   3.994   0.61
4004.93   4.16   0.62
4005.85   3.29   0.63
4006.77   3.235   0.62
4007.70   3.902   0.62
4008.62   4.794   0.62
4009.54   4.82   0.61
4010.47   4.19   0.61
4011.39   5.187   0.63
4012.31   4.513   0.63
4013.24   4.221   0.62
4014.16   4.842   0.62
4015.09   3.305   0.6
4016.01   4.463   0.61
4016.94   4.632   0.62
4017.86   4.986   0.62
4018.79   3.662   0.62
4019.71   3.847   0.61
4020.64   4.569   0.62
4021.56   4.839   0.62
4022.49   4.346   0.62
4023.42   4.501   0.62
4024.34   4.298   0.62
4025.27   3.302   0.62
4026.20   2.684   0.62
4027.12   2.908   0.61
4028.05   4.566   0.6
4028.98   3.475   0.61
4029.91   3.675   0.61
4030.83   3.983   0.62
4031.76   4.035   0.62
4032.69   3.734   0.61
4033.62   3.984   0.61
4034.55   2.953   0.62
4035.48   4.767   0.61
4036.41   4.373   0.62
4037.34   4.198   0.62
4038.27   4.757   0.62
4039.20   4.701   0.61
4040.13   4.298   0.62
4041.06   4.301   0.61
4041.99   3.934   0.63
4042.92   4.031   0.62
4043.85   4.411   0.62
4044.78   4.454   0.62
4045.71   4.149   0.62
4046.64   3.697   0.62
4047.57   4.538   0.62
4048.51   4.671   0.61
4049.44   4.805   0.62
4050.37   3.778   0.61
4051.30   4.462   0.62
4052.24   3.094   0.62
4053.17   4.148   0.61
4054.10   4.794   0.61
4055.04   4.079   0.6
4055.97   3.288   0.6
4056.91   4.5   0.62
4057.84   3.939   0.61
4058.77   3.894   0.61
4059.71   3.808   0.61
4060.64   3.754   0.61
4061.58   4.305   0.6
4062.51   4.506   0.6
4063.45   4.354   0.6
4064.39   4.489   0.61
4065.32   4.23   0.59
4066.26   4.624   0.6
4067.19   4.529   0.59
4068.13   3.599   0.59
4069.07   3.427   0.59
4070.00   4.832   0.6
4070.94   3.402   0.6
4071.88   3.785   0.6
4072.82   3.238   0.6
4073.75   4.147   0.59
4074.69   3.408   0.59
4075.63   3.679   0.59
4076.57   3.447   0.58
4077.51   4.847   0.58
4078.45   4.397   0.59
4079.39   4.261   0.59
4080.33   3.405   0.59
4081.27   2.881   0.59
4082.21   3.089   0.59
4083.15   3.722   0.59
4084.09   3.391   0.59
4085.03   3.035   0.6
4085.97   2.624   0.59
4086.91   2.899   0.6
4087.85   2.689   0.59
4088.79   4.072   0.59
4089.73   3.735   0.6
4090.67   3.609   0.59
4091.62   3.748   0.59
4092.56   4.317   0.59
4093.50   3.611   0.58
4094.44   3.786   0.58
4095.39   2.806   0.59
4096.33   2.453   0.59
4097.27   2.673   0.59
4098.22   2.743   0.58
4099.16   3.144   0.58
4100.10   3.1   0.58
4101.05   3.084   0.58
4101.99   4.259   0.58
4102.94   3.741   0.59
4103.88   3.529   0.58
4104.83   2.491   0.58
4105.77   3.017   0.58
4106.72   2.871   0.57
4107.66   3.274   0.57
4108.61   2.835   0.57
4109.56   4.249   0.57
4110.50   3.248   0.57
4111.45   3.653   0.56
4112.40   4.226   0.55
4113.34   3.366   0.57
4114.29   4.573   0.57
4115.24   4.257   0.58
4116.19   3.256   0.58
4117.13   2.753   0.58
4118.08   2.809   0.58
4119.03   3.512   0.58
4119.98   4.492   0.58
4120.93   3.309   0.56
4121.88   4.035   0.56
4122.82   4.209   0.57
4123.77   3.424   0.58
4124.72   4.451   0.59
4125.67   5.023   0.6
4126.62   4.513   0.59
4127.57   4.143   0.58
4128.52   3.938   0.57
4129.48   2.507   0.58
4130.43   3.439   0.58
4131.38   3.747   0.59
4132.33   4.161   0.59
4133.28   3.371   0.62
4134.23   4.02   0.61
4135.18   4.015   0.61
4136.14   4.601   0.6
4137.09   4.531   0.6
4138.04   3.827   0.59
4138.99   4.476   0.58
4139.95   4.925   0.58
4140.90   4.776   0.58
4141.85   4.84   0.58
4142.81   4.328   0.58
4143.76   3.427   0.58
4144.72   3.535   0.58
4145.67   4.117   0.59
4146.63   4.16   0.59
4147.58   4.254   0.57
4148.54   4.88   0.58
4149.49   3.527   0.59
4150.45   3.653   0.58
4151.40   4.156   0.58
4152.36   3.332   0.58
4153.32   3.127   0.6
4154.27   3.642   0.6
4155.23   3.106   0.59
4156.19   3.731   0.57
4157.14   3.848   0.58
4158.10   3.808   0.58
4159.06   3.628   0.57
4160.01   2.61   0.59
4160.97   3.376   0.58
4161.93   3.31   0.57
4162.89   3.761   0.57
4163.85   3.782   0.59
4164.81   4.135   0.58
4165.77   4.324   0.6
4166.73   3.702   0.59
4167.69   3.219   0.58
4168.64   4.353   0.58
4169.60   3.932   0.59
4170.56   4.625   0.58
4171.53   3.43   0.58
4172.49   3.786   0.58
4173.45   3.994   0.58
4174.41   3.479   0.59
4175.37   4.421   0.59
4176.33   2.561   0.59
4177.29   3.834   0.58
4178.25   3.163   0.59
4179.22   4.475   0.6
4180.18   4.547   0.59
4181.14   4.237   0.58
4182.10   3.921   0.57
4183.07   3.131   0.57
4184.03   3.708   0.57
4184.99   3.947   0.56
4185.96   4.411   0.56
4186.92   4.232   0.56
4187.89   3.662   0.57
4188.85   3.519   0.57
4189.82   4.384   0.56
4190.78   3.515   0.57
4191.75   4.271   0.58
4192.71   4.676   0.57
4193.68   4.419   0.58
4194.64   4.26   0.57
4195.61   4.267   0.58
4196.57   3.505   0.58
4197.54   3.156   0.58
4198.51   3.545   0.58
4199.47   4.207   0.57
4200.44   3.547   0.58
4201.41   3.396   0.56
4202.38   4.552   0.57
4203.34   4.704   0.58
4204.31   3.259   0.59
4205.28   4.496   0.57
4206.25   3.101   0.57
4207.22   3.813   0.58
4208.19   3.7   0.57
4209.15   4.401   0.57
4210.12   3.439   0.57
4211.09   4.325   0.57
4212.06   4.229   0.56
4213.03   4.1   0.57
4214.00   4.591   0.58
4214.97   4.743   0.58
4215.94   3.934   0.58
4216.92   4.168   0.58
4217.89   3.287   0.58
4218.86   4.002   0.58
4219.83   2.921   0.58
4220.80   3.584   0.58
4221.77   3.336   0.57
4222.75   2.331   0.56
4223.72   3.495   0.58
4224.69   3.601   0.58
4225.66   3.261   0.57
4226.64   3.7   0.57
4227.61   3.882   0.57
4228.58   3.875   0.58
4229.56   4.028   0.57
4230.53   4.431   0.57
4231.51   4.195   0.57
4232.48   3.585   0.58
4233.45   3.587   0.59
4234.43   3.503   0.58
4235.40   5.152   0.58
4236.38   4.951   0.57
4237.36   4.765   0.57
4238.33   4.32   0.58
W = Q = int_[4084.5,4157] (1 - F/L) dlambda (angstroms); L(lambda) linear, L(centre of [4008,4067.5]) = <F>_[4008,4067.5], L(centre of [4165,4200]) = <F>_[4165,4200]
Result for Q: 6.2 angstroms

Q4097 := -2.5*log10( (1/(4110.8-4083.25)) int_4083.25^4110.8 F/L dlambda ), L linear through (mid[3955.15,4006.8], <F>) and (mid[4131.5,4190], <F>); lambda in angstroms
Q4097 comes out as 0.14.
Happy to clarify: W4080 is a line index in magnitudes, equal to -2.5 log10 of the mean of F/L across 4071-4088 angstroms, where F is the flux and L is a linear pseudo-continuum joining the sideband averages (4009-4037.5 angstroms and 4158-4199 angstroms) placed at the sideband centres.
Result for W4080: 0.15 mag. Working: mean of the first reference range 4.12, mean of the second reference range 3.84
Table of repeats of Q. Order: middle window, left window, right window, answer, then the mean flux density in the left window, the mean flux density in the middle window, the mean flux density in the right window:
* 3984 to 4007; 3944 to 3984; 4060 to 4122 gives -4.0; 3.25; 3.92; 3.6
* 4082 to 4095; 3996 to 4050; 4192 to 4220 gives 2.0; 4.16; 3.46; 3.97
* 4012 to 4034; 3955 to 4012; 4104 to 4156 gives -2.6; 3.55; 4.05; 3.82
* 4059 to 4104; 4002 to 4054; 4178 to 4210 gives 4.8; 4.16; 3.65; 3.94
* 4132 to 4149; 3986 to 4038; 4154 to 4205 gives -1.5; 4.09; 4.24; 3.83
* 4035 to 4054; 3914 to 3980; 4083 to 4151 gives -4.1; 3.3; 4.29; 3.69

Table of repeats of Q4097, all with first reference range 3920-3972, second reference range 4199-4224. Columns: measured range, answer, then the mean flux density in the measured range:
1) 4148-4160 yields 0.02 mag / 3.66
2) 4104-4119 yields 0.08 mag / 3.4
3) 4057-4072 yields -0.16 mag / 4.11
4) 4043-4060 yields -0.17 mag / 4.14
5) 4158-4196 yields -0.03 mag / 3.87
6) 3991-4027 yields -0.20 mag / 4.16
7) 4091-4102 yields 0.11 mag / 3.27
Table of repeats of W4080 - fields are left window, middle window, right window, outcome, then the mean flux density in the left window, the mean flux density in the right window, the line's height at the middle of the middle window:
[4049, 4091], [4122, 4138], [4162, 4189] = -0.041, 3.84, 3.86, 3.86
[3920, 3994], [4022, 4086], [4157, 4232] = -0.122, 3.36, 3.84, 3.56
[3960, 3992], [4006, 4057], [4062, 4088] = -0.189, 3.14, 3.76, 3.49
